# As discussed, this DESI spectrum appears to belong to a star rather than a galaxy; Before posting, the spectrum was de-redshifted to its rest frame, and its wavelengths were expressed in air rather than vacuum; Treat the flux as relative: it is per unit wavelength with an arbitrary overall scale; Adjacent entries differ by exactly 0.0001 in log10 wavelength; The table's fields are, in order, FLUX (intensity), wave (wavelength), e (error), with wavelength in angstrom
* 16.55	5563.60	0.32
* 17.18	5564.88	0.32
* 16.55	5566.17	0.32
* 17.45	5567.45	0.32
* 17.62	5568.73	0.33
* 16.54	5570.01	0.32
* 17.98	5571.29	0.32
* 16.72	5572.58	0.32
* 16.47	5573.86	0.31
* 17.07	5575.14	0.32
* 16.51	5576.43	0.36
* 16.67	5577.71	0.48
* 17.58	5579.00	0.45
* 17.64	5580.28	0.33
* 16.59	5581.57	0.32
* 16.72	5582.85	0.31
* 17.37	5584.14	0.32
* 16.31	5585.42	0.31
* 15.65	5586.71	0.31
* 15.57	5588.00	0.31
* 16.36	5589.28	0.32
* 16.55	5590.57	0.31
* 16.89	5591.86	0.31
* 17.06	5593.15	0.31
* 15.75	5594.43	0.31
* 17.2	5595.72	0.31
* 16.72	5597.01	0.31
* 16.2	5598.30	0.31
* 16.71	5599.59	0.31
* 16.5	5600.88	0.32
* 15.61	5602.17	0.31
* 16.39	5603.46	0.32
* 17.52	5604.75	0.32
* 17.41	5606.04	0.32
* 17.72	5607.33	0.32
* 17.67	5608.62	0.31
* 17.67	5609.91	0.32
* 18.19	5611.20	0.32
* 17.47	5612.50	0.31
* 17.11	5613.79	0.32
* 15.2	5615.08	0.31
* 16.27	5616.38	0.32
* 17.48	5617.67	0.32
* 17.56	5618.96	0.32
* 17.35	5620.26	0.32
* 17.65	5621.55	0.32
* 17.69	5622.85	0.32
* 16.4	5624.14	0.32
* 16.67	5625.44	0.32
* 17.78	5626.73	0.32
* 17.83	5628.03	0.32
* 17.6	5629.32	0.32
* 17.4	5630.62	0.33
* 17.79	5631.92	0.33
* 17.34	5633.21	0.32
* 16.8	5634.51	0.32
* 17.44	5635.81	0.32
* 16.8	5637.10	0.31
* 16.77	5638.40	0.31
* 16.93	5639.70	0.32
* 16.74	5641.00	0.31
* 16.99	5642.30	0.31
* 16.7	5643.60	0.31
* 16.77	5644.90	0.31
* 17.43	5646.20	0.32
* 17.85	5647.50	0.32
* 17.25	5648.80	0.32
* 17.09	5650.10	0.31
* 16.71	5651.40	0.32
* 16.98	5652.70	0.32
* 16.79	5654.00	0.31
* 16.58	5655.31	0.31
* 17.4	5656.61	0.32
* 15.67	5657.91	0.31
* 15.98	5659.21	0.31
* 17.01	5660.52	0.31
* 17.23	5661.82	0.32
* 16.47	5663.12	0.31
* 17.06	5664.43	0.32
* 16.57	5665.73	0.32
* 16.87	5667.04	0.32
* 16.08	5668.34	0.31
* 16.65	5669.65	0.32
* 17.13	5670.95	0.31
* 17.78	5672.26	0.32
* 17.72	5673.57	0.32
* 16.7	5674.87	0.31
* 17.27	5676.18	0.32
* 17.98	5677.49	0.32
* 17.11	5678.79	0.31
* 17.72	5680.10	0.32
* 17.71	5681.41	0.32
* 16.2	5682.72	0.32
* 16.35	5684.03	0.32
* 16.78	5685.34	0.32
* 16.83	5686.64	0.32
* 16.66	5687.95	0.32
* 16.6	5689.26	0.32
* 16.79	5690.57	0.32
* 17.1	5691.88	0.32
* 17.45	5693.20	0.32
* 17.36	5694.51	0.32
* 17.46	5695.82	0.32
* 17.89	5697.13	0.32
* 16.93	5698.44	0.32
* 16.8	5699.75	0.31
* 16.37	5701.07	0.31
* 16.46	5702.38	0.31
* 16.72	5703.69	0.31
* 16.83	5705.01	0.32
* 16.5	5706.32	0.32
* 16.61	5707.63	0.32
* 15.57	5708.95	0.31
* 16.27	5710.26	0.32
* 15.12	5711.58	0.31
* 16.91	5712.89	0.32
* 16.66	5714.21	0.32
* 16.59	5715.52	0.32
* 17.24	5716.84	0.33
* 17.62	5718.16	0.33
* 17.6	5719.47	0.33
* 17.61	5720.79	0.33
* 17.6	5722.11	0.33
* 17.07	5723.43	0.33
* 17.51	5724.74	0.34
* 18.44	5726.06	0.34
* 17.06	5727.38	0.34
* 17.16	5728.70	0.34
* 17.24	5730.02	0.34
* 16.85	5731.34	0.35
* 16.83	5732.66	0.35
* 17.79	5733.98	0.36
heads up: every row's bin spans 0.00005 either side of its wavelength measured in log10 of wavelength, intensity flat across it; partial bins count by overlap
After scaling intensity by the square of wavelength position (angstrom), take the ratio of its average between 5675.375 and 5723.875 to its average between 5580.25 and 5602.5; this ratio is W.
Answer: 1.1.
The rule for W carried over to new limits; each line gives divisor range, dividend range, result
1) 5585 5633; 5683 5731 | 1.03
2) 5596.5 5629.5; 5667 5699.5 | 1.03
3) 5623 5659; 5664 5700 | 1.01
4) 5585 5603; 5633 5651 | 1.06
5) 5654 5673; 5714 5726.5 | 1.06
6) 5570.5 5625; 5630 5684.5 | 1.03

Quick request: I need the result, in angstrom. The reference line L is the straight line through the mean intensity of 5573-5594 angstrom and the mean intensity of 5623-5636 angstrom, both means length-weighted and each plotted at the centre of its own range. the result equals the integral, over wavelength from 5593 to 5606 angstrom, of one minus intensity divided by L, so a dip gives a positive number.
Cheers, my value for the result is 0.2 angstrom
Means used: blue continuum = 16.7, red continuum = 17.3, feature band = 16.6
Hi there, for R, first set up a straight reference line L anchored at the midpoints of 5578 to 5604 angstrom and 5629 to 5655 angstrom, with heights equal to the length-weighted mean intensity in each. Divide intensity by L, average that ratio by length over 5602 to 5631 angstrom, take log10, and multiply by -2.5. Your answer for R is -0.03 mag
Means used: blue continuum 16.6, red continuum 17.1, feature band 17.2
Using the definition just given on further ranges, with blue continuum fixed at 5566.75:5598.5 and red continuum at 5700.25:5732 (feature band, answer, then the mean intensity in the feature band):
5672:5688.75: -0.02 mag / 17.1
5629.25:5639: -0.03 mag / 17.2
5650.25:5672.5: 0.01 mag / 16.8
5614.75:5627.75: -0.02 mag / 17.1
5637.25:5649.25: -0.01 mag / 17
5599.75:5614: -0.03 mag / 17.2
